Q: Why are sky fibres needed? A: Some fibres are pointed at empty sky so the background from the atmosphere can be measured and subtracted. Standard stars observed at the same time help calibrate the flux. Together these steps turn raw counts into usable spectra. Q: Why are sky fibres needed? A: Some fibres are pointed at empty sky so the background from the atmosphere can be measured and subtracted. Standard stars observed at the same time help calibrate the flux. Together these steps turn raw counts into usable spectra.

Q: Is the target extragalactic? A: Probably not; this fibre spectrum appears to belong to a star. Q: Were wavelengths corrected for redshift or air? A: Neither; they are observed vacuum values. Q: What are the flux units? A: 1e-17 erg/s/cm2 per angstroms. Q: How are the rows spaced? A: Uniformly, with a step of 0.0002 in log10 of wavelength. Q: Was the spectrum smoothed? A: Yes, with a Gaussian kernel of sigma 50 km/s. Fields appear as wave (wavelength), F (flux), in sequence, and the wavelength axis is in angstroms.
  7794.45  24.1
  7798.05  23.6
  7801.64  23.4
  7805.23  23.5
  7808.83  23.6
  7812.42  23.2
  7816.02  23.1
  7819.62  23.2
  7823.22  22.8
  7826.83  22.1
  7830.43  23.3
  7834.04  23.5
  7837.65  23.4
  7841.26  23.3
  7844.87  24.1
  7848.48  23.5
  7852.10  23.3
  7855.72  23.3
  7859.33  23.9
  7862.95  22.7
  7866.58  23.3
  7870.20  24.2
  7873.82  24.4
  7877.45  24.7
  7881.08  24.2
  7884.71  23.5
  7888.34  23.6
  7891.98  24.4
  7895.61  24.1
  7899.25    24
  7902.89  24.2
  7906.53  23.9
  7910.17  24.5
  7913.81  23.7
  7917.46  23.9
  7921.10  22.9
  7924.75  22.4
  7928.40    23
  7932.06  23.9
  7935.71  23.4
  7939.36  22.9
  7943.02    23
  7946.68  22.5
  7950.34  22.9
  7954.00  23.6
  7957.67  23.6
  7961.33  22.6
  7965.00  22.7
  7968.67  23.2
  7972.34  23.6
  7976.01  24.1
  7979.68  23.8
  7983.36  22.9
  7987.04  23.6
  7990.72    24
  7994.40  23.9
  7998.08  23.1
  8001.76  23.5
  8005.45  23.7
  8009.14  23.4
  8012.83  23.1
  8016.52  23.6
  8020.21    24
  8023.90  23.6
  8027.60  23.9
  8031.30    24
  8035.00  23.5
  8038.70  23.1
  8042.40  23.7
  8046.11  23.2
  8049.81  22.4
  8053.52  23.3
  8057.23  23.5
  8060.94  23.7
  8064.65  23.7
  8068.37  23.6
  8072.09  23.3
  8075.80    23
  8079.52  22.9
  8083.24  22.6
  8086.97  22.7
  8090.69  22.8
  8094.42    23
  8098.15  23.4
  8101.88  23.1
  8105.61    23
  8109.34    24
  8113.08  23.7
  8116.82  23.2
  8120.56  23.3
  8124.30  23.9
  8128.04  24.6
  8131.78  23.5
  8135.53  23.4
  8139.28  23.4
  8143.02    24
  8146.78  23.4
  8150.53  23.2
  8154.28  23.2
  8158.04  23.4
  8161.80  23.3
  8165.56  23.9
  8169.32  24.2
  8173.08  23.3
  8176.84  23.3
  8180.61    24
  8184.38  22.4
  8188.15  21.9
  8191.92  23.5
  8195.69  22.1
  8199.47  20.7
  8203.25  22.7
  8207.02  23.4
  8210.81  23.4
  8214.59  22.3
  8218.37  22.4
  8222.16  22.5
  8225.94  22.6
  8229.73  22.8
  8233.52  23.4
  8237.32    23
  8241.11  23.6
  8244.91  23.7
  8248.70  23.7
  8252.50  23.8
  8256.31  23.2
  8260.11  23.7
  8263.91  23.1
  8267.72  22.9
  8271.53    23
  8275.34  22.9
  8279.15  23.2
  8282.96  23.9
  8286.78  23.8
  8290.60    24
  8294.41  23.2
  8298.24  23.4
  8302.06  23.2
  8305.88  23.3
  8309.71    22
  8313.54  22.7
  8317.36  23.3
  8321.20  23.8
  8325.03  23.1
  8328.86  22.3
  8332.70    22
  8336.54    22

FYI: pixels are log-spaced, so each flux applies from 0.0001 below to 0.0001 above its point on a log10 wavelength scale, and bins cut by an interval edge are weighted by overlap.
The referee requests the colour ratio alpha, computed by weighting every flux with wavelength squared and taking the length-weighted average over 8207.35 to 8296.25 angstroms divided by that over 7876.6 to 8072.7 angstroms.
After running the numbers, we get 1.06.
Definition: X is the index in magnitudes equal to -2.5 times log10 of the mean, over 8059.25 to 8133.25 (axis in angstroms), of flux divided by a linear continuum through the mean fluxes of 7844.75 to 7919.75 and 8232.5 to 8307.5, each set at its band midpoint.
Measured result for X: 0.01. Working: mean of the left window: 23.9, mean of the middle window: 23.3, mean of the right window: 23.4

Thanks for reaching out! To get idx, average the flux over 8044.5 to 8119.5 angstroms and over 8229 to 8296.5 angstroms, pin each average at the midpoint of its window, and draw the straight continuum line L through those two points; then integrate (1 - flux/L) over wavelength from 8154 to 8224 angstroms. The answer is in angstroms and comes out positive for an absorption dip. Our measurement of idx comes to 1.1 angstroms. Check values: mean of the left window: 23.2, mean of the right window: 23.4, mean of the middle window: 22.9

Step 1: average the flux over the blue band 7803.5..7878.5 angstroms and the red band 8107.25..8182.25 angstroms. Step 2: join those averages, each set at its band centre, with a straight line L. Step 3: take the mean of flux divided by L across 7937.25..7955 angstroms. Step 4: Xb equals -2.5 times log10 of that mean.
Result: 0.02 mag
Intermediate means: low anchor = 23.4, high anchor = 23.6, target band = 23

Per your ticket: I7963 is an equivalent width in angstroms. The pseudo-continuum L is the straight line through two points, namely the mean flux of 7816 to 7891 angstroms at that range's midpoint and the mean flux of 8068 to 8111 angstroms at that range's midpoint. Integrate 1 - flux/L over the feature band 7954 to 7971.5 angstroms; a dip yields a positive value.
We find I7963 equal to 0.15 angstroms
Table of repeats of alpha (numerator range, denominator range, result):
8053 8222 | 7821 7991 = 1.05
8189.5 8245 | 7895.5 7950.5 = 1.04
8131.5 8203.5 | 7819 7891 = 1.06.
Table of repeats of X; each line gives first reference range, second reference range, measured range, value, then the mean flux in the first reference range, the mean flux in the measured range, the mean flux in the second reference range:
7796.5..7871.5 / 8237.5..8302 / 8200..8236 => 0.03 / 23.3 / 22.8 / 23.4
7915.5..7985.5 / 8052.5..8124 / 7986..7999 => -0.02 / 23.2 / 23.7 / 23.3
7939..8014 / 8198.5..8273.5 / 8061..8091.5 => 0.00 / 23.3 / 23.1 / 23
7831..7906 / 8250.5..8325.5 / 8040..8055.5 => 0.02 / 23.8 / 23.2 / 23.3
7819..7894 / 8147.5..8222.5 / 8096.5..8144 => -0.02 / 23.6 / 23.6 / 23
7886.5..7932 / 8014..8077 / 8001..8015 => 0.01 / 23.7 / 23.4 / 23.5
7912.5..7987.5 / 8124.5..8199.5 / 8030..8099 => 0.00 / 23.2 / 23.2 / 23.3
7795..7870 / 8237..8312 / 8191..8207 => 0.05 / 23.3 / 22.3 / 23.3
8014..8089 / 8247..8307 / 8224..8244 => 0.01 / 23.4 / 23.1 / 23.4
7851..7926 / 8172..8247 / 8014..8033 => -0.02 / 23.8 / 23.8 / 22.8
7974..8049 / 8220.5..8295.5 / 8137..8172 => -0.01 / 23.6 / 23.5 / 23.3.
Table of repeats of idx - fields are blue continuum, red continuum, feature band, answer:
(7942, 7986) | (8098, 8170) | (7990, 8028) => -0.5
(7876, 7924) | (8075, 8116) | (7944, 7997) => 0.6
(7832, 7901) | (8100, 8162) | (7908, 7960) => 0.9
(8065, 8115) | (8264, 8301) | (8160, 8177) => -0.3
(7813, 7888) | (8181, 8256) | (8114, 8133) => -0.6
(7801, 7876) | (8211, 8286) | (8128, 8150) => -0.4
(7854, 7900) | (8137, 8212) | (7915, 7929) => 0.4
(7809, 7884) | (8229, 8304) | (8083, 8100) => 0.4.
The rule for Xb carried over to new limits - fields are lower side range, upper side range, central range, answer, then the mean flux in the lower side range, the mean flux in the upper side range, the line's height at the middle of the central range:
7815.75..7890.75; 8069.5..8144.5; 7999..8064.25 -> 0.00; 23.5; 23.3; 23.4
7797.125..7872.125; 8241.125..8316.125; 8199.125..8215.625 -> 0.03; 23.3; 23.3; 23.3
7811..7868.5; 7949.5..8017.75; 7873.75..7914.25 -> -0.04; 23.3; 23.4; 23.3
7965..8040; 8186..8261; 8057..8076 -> -0.01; 23.6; 22.9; 23.4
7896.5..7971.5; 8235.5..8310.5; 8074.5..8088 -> 0.03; 23.4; 23.4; 23.4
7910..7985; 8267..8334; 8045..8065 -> 0.00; 23.3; 23.1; 23.2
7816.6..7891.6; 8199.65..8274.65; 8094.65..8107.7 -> 0.00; 23.5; 23.1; 23.2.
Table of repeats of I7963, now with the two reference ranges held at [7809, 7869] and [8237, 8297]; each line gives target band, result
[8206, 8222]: 0.41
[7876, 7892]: -0.51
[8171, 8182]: -0.06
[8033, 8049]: 0.02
